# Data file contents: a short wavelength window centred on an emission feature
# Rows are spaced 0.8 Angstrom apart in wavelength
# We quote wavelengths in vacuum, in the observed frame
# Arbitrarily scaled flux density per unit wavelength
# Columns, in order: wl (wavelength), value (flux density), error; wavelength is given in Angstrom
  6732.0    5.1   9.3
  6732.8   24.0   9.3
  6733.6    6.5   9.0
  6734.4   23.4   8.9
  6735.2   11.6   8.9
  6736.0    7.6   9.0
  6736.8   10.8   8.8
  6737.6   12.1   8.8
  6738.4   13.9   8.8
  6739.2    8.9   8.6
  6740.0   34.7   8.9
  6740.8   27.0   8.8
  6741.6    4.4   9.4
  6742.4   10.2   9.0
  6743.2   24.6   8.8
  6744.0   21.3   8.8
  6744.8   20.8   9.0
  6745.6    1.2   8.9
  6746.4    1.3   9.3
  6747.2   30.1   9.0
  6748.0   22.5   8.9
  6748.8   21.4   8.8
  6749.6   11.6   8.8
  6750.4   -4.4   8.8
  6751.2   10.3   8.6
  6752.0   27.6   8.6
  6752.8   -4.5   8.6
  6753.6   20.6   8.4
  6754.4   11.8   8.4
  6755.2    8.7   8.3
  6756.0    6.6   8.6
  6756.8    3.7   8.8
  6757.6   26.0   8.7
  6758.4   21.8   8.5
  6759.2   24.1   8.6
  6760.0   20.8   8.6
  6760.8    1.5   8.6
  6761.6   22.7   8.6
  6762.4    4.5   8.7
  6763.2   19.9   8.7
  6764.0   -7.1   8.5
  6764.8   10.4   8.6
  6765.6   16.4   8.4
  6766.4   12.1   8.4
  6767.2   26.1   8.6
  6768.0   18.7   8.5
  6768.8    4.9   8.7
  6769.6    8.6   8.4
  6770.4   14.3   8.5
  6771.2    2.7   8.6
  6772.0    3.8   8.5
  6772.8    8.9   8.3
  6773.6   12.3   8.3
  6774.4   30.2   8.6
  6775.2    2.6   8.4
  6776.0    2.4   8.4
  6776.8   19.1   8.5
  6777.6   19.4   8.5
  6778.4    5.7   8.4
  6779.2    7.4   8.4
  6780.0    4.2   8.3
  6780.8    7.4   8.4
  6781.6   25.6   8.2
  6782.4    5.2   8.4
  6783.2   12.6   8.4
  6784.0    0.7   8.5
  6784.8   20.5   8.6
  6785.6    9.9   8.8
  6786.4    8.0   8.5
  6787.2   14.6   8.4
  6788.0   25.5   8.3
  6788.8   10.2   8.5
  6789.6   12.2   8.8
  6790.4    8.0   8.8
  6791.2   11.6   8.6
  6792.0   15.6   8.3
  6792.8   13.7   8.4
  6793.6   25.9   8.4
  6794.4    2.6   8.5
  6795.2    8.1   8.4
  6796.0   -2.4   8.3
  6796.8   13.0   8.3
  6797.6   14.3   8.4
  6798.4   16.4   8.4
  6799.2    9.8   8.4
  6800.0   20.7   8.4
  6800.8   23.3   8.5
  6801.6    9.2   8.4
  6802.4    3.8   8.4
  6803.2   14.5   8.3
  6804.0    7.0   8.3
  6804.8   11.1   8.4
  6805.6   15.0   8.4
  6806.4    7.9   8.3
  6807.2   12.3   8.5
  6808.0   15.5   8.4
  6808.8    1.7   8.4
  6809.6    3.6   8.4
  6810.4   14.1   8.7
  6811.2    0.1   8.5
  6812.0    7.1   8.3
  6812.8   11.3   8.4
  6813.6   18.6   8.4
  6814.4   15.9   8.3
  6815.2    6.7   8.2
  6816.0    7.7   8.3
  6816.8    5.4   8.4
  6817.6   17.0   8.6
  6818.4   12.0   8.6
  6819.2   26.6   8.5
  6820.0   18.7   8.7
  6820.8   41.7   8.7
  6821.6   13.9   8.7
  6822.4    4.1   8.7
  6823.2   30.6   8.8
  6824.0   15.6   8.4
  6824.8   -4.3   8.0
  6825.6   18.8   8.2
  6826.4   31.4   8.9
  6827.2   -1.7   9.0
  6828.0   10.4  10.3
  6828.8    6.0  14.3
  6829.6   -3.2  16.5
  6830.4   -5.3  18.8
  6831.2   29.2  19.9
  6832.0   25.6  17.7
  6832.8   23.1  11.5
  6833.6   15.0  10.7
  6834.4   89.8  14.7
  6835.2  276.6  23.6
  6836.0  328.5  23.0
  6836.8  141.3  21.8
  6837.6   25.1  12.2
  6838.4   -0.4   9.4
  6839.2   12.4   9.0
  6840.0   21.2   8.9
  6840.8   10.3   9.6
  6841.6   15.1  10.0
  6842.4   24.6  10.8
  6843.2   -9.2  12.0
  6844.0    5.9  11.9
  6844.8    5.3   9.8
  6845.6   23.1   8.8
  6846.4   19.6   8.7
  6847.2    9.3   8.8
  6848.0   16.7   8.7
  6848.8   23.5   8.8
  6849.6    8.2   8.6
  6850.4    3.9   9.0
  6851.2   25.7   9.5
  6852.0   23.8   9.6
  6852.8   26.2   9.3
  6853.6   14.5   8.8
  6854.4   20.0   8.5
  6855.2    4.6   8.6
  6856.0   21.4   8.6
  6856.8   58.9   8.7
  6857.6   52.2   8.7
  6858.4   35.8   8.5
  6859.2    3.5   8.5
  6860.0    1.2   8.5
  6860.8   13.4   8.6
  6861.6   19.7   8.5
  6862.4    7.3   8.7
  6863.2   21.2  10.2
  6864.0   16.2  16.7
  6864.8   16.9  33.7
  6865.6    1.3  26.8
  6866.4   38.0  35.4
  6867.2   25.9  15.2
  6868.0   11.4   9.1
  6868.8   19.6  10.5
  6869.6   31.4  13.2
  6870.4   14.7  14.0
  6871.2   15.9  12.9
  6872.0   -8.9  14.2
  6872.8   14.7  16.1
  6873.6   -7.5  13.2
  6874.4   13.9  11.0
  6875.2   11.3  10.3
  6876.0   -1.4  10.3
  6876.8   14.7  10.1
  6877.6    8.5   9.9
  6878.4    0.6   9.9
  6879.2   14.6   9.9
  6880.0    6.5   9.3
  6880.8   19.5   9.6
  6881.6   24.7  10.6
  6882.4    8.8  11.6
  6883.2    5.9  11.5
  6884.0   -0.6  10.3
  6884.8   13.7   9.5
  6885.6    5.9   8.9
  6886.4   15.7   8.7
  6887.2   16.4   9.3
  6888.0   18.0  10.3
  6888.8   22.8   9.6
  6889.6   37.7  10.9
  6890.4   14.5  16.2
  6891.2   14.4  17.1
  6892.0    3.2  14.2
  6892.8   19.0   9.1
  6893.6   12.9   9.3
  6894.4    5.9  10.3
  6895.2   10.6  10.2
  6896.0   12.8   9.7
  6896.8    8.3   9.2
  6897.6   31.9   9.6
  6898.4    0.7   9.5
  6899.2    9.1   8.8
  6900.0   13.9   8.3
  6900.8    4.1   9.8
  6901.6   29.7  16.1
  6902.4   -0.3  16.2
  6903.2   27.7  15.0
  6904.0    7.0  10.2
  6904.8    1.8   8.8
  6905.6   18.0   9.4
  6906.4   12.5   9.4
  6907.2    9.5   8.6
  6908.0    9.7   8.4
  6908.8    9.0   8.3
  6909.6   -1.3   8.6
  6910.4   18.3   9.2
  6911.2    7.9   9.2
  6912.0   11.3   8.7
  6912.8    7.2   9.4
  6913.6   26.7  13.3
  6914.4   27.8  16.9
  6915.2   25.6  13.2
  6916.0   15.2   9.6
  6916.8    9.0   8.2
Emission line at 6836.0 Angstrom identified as H-alpha 6563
